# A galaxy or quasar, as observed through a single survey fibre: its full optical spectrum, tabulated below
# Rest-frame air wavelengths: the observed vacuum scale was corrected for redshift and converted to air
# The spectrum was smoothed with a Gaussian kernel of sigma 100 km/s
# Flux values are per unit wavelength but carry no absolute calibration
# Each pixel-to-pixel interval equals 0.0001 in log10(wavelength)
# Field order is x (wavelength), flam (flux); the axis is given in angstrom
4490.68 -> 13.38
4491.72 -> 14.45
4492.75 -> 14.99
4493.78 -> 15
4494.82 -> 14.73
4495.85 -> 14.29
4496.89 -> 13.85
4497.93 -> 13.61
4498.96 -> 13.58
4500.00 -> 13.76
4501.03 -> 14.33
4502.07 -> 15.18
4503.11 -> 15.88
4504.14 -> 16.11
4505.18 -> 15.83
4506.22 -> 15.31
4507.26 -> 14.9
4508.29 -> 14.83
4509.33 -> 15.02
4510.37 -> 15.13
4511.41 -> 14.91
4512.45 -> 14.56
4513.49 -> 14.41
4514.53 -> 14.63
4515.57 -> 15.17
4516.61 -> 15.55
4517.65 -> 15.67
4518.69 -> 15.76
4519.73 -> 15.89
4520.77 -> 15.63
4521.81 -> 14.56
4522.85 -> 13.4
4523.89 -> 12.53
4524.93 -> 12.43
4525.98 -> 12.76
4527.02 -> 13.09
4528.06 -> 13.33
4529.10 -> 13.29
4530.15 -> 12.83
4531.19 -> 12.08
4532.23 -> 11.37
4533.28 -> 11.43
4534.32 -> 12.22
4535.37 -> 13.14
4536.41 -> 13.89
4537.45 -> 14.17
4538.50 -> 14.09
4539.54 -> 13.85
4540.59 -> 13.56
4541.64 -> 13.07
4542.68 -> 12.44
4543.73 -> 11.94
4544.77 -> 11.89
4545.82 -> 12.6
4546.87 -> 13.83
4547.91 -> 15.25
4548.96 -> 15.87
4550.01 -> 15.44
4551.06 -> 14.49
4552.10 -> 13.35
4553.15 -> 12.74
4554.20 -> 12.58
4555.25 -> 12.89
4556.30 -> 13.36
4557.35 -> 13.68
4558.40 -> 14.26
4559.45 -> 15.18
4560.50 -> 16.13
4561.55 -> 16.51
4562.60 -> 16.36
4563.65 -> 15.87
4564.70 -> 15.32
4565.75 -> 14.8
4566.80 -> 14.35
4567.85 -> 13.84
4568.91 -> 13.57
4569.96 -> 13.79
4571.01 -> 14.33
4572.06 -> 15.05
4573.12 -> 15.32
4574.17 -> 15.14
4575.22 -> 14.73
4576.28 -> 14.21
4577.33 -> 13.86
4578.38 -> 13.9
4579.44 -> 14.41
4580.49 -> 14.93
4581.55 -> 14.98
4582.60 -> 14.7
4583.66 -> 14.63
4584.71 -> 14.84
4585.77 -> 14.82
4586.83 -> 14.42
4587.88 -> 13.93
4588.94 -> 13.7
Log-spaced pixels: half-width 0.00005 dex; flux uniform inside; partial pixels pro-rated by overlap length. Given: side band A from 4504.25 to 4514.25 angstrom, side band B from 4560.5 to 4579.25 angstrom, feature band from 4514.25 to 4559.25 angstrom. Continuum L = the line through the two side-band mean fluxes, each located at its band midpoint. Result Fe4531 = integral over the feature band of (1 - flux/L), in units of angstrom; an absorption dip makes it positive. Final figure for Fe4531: 3.9 angstrom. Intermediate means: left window 15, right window 14.8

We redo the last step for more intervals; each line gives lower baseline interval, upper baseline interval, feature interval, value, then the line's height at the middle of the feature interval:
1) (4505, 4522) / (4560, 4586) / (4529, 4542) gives 1.76 angstrom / 15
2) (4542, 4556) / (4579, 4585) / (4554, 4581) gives -0.72 angstrom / 14.2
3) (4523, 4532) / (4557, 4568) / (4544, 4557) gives 0.63 angstrom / 14.4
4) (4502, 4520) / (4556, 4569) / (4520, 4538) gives 2.42 angstrom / 15.1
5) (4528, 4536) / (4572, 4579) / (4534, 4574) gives -1.76 angstrom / 13.5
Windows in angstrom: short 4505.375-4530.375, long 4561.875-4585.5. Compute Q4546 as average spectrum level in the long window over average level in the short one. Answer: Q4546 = 1.02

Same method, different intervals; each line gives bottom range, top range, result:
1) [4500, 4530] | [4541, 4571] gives 0.97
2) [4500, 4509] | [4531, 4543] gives 0.85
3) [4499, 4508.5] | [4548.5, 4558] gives 0.92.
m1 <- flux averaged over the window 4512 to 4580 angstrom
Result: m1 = 14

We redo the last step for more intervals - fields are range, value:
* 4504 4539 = 14.1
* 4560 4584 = 14.8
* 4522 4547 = 12.9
